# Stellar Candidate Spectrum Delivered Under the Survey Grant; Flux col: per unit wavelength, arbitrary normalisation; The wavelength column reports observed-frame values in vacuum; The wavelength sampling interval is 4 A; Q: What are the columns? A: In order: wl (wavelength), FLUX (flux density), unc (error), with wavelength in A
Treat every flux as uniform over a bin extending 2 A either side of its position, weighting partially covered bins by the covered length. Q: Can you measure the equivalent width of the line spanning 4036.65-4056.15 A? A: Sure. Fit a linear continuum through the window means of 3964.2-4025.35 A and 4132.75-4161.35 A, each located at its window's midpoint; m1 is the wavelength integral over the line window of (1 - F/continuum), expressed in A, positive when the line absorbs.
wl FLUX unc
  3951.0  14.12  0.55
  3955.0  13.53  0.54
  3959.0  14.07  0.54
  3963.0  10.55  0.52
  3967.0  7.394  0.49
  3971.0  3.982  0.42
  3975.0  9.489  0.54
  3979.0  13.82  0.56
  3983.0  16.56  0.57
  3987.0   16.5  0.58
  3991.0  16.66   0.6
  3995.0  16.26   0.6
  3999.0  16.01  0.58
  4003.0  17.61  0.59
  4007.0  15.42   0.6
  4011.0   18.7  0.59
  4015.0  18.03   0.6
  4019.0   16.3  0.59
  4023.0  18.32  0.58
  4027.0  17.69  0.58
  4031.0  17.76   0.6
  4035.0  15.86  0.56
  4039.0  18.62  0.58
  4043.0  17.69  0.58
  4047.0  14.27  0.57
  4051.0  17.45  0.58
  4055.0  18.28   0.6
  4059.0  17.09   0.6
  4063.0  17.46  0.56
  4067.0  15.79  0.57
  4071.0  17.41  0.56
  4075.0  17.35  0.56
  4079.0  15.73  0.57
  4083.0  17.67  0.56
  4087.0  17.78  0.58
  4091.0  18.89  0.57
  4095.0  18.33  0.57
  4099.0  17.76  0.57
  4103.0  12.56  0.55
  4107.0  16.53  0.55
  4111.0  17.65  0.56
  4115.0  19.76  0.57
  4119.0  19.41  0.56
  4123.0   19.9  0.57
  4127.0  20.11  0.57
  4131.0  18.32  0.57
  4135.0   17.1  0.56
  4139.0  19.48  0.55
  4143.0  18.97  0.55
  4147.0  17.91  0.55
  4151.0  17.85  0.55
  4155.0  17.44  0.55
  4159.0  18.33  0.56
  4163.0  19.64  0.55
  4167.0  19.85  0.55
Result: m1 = -1.62 A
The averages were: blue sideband 14.7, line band 17.2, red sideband 18.2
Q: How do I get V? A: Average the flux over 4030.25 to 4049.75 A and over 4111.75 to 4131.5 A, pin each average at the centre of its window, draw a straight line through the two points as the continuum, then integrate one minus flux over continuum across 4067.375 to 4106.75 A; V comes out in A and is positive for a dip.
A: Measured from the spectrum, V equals 2.9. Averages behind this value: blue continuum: 16.8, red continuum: 19.5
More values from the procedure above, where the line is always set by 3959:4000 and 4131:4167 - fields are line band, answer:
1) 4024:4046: -4.29 A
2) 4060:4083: -1.51 A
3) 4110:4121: -1.12 A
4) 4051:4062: -1.67 A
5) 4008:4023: -3.98 A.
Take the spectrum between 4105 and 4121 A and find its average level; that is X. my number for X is 18.3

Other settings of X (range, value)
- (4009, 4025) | 17.8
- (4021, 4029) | 18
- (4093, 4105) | 16.2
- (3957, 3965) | 12.3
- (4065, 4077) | 16.9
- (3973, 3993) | 14.6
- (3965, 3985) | 10.2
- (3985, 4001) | 16.4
